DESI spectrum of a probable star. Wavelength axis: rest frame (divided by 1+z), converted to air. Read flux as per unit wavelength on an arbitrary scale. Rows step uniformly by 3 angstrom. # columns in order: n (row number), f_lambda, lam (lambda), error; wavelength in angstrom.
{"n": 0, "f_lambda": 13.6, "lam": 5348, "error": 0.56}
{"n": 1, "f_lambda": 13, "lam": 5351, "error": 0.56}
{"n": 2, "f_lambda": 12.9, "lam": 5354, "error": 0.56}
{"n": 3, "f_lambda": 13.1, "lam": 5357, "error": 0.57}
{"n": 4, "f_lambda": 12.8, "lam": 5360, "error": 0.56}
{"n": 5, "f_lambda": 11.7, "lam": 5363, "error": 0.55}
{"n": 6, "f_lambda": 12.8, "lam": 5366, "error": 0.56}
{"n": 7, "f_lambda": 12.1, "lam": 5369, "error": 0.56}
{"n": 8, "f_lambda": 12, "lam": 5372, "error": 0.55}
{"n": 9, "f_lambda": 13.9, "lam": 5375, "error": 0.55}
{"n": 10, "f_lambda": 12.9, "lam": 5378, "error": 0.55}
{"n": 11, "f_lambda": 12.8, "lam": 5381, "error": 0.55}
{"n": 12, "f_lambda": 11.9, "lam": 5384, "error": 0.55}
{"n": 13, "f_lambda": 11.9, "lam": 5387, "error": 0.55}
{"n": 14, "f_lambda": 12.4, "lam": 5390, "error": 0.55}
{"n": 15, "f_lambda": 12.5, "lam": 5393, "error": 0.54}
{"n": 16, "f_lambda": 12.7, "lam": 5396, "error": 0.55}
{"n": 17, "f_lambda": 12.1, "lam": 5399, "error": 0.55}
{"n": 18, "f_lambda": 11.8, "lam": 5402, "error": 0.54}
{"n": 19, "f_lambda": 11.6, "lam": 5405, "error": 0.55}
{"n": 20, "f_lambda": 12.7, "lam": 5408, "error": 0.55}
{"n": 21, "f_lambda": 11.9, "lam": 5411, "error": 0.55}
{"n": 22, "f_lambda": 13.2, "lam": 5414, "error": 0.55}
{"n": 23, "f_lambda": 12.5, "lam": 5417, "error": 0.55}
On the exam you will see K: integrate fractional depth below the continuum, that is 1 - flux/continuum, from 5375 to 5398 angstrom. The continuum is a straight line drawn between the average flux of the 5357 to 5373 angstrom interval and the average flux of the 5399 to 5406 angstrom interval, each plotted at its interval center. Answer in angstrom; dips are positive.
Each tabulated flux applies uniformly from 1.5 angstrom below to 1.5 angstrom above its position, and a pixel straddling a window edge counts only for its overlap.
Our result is -0.9 angstrom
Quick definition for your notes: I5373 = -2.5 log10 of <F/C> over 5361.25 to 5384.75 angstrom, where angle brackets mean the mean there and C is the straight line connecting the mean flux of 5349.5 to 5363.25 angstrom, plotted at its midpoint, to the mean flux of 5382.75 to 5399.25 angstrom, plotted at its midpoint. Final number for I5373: 0.00 mag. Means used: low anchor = 12.8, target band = 12.5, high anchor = 12.3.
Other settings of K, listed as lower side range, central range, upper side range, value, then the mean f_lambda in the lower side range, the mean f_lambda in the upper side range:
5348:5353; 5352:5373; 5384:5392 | 0.54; 13.2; 12.1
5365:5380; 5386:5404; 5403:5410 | 0.14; 12.7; 12.1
